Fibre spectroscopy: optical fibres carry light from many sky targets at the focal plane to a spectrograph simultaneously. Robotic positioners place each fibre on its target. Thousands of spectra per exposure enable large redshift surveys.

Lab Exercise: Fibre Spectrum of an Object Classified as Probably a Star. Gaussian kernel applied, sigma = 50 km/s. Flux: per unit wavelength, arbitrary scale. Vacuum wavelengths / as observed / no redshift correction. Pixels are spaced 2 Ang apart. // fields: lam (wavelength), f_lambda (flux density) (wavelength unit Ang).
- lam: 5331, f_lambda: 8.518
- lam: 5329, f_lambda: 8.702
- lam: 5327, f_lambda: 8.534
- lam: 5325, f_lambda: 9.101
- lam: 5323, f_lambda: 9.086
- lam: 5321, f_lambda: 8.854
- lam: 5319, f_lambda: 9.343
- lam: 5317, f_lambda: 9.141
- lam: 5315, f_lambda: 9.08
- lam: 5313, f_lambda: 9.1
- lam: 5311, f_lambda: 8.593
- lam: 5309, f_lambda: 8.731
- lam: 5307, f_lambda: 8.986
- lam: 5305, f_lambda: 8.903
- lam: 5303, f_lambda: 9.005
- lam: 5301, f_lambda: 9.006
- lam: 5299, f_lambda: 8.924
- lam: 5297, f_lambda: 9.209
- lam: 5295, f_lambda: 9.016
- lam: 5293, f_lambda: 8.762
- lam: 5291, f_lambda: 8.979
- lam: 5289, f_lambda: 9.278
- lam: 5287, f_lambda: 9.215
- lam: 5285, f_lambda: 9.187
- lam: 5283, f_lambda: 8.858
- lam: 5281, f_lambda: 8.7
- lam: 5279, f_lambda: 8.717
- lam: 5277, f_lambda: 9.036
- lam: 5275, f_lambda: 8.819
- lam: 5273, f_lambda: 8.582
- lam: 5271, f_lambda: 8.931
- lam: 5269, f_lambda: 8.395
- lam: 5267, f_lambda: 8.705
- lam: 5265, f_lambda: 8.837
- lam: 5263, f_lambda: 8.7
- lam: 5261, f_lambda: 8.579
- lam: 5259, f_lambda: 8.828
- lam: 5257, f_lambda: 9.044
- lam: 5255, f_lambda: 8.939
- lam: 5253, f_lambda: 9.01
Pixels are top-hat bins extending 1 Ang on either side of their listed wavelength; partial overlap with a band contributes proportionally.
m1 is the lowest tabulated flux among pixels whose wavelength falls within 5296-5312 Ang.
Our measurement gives 8.593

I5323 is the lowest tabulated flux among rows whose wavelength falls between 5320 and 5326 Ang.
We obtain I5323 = 8.854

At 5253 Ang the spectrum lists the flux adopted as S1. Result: 9.01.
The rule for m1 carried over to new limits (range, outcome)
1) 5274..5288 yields 8.7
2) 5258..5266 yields 8.579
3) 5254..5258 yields 8.939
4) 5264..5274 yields 8.395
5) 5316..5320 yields 9.141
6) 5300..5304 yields 9.005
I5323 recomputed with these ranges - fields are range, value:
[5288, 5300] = 8.762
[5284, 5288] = 9.187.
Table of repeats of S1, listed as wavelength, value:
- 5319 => 9.343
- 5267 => 8.705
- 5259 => 8.828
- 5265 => 8.837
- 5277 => 9.036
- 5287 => 9.215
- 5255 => 8.939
